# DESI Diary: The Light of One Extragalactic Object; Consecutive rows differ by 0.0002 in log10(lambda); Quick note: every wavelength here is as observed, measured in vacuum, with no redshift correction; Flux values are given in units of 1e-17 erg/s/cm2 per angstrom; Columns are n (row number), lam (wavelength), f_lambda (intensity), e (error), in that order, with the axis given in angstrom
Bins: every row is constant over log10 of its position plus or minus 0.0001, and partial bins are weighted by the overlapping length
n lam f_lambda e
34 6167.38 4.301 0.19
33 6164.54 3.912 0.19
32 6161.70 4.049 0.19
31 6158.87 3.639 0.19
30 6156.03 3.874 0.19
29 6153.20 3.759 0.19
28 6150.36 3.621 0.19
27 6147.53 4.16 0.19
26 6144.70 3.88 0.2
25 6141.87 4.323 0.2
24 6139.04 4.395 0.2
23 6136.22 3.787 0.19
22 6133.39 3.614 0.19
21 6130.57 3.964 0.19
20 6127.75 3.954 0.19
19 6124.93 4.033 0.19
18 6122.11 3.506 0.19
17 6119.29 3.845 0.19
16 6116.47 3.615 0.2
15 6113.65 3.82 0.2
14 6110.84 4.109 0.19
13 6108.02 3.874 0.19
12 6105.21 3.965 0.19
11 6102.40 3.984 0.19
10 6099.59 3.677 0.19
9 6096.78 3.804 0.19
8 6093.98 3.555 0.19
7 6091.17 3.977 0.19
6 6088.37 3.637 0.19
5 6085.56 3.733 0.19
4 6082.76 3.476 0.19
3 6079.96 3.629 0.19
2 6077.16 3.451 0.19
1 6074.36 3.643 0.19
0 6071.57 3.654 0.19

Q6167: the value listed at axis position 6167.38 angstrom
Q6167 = 4.301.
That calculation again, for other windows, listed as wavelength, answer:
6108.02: 3.874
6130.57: 3.964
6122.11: 3.506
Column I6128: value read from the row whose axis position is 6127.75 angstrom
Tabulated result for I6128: 3.954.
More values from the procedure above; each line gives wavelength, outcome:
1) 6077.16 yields 3.451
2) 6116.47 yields 3.615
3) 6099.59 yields 3.677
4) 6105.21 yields 3.965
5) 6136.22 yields 3.787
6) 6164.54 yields 3.912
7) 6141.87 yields 4.323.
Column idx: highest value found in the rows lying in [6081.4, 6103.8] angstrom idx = 3.984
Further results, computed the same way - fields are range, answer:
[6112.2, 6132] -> 4.033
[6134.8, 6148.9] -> 4.395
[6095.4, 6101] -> 3.804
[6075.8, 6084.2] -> 3.629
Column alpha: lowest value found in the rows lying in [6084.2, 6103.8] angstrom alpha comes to 3.555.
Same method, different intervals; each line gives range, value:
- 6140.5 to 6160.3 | 3.621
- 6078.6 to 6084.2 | 3.476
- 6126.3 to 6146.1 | 3.614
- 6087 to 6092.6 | 3.637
